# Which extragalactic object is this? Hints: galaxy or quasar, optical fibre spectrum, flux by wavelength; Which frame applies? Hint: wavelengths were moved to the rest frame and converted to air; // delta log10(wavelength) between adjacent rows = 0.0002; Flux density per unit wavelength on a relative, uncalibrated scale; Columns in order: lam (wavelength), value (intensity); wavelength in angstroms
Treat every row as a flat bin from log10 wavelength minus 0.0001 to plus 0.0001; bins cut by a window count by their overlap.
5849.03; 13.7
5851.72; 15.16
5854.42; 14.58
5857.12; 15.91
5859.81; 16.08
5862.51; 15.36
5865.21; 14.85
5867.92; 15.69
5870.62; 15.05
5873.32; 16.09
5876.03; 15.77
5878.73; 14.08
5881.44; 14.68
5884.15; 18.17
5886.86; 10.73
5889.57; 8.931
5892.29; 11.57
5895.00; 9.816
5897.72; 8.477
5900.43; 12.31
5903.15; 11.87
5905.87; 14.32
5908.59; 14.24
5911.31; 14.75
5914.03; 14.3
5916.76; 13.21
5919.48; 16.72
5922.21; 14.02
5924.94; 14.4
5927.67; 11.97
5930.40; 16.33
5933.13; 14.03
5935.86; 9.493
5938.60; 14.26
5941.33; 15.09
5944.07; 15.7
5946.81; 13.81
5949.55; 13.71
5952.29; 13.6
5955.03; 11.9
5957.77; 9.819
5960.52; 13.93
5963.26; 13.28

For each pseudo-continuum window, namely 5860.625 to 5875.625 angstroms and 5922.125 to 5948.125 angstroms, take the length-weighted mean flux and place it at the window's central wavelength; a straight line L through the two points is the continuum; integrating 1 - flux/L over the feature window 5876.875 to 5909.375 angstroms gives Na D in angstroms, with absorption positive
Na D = 5.3 angstroms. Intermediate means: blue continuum 15.4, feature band 12.5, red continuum 13.9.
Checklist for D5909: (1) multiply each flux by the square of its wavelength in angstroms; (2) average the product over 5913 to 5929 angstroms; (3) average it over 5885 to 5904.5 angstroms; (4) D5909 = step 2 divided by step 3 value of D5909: 1.33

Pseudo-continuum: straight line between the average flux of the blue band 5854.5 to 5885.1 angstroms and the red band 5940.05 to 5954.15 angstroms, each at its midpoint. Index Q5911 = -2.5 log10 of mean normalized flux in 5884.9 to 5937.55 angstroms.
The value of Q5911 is 0.16 mag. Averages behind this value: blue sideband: 15.5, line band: 12.8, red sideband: 14.3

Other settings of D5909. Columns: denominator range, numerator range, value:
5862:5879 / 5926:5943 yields 0.90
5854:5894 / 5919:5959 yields 0.96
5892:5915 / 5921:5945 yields 1.13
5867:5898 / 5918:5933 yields 1.11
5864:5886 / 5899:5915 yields 0.89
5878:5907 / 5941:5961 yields 1.11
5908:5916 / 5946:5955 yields 0.95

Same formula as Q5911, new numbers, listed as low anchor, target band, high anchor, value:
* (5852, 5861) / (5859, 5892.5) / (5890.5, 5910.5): -0.04 mag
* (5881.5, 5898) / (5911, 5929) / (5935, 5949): -0.10 mag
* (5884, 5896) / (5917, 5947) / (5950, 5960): -0.19 mag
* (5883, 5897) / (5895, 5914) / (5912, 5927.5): 0.04 mag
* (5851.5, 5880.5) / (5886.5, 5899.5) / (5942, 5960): 0.42 mag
